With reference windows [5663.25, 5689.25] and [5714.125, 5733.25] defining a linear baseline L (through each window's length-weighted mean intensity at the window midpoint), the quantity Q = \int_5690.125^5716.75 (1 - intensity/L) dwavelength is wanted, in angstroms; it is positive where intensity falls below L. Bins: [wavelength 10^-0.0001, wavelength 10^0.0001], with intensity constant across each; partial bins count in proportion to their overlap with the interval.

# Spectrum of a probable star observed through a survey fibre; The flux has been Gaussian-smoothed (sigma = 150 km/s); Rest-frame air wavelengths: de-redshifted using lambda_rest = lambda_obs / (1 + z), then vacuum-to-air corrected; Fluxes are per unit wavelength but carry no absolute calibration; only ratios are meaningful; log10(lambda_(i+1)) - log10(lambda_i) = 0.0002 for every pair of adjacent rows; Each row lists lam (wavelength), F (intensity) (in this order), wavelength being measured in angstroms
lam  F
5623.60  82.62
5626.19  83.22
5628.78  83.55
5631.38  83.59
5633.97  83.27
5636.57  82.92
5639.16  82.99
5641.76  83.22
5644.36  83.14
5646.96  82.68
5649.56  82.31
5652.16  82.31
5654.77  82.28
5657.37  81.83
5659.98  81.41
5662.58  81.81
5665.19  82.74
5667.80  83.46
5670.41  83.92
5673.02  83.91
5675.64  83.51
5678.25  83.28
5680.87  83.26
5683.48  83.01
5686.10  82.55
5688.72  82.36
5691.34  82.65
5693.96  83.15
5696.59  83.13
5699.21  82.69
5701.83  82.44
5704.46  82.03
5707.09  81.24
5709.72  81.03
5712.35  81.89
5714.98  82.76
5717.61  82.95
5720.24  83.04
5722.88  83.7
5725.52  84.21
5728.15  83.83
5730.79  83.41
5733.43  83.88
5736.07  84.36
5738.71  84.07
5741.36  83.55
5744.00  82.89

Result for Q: 0.33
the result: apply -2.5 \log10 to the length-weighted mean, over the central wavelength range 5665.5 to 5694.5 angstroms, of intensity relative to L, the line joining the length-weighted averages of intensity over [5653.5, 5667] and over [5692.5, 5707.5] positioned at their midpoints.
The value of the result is -0.01 mag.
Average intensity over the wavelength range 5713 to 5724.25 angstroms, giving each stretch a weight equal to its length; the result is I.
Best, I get 83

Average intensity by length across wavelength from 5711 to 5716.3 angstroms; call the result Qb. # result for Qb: 82.4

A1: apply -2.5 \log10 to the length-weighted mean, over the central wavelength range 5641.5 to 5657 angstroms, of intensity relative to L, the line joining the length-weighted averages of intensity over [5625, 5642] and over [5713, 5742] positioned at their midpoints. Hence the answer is 0.01 mag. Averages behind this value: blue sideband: 83.2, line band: 82.6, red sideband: 83.6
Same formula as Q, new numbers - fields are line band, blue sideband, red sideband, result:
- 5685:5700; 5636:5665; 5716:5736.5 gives 0.1 angstroms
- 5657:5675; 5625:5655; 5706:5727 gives 0.0 angstroms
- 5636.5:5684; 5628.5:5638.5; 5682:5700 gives 0.1 angstroms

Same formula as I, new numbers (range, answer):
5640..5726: 82.7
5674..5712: 82.6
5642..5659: 82.4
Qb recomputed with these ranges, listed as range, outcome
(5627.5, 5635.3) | 83.4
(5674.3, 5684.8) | 83.2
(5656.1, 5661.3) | 81.7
